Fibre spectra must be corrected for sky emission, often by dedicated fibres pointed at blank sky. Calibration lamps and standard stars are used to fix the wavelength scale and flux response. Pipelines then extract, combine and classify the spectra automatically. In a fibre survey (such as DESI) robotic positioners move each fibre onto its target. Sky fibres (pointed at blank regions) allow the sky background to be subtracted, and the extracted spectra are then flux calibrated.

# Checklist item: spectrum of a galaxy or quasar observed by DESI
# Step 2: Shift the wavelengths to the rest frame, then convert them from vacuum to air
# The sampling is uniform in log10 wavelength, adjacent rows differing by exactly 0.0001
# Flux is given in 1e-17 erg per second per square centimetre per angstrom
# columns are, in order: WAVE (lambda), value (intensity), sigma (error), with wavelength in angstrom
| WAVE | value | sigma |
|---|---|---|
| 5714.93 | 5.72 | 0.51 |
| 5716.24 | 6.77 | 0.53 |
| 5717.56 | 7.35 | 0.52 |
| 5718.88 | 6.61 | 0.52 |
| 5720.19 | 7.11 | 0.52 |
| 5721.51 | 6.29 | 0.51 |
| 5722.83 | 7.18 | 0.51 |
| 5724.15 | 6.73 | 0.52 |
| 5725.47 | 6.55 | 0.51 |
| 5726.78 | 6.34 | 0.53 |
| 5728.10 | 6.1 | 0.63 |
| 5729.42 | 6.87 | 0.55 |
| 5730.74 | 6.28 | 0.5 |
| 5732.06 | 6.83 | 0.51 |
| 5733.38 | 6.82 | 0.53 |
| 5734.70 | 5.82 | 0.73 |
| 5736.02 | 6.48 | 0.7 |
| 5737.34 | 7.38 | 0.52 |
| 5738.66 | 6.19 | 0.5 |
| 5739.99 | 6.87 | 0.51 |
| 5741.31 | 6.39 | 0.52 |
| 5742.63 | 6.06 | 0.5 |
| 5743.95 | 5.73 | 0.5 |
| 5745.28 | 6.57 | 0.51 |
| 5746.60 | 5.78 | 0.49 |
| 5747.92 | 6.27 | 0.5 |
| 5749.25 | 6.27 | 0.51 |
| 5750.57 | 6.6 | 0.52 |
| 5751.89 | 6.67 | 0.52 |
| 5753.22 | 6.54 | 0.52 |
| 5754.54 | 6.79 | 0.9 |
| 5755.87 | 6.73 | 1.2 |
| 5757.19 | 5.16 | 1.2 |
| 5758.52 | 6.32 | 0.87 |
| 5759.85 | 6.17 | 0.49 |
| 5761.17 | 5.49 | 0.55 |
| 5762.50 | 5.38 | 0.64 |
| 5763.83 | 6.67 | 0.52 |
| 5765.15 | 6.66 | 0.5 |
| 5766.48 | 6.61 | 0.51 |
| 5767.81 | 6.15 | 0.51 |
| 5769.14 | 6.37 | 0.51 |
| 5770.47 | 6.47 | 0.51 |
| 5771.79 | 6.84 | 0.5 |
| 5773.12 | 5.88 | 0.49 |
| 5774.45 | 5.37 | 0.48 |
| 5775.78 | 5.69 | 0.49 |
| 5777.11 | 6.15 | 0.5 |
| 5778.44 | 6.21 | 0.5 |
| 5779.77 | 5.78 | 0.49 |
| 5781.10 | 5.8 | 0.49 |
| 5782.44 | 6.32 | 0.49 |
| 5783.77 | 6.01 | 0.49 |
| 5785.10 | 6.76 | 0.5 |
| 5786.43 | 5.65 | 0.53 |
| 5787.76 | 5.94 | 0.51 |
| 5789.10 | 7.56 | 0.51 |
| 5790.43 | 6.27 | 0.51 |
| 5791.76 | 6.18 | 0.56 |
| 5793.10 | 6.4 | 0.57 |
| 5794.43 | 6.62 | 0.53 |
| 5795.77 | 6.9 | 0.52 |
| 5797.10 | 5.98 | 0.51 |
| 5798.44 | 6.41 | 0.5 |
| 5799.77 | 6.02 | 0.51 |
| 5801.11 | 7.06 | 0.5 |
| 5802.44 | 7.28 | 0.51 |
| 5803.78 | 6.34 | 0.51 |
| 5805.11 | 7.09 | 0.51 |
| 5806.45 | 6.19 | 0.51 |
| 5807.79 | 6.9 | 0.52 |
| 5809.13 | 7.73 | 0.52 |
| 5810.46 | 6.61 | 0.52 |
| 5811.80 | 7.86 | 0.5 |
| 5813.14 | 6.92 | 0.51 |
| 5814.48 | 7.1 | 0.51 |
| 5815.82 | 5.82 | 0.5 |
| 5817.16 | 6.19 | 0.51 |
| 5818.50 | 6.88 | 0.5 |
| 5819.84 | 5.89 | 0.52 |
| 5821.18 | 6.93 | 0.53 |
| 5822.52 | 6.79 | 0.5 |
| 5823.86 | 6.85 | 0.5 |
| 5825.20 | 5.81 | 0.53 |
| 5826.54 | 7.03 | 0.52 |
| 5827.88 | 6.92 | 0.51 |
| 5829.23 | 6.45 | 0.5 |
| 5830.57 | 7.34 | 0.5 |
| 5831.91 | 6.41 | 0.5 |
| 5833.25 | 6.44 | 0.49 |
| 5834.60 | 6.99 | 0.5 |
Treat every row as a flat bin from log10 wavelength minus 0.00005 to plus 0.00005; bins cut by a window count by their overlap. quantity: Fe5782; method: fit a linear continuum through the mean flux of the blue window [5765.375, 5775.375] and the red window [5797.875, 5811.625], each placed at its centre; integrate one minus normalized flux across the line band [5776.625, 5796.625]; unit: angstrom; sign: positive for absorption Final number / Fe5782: 0.6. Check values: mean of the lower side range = 6.25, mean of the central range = 6.3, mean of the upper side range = 6.81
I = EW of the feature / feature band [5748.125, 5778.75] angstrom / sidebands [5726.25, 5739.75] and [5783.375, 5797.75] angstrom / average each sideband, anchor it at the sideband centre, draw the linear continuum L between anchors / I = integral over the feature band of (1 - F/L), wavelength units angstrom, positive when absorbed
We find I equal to 1.1 angstrom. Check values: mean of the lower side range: 6.52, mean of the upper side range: 6.4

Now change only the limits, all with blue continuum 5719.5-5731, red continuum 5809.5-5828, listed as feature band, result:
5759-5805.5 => 2.6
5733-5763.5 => 1.6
